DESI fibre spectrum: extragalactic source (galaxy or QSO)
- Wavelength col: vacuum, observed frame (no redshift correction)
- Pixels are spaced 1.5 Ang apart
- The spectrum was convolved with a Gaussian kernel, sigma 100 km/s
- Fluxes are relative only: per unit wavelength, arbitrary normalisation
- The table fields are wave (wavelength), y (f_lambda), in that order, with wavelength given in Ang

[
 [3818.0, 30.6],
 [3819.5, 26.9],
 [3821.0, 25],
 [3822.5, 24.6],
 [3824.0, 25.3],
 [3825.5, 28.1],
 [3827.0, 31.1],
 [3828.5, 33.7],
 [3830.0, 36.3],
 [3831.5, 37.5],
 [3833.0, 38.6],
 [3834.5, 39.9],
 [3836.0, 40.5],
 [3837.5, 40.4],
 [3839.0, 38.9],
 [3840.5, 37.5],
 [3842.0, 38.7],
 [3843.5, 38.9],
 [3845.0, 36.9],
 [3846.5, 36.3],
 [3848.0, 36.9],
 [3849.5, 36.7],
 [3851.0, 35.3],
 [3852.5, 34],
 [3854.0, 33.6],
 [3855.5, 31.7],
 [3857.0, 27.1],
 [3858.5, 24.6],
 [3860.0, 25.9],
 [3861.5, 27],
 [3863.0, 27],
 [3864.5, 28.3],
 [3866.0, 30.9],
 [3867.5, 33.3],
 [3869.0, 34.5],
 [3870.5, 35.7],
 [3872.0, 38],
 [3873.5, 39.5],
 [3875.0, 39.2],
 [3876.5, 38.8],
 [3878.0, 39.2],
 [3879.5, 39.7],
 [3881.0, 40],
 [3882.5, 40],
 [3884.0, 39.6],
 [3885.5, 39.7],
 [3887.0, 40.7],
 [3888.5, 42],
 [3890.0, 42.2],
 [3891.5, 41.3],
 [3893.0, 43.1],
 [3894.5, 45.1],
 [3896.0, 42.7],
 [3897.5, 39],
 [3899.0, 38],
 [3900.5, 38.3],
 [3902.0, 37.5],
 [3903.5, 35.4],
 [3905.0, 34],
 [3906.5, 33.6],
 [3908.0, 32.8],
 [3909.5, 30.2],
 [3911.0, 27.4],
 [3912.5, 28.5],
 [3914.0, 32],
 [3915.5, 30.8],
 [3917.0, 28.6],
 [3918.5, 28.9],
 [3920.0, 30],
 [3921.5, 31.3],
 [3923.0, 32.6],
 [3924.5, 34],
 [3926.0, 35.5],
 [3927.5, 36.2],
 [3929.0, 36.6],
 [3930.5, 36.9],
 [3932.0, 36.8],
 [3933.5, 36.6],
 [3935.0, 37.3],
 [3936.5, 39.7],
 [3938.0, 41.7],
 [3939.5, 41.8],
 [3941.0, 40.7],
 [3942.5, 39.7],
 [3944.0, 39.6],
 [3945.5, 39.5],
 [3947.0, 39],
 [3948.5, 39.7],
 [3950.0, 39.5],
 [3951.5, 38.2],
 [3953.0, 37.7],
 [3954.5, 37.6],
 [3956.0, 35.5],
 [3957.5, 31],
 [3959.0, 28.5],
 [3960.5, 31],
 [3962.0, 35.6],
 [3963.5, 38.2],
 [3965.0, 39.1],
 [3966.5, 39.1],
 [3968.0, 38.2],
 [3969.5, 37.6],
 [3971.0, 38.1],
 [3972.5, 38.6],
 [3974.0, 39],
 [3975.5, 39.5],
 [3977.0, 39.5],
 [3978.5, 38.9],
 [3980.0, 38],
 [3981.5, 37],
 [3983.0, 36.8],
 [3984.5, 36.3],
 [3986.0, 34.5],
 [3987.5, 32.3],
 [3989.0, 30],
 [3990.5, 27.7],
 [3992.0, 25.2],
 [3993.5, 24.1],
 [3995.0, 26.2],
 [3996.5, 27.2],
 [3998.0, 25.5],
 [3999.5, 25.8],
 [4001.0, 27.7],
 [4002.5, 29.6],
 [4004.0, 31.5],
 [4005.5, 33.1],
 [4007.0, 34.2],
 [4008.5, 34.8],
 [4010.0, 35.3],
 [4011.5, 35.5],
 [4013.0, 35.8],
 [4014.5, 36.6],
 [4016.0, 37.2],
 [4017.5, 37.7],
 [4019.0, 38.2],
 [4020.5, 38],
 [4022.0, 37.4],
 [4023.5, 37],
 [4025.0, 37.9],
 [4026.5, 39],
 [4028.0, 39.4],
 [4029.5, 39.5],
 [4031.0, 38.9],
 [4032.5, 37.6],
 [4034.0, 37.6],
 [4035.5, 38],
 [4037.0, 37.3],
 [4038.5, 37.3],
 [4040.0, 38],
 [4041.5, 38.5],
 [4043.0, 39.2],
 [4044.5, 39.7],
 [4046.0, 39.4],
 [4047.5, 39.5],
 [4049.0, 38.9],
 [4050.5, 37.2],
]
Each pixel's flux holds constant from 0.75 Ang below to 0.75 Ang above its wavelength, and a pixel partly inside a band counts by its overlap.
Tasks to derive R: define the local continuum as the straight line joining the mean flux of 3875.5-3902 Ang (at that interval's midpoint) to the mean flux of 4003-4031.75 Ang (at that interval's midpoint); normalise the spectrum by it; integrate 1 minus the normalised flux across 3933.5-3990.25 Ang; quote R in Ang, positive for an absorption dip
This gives 1.4 Ang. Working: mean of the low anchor 40.5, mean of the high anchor 36.6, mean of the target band 37.3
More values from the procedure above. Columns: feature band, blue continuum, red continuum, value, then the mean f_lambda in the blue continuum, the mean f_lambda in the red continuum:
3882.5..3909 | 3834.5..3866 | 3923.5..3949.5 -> -2.1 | 33.9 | 38.3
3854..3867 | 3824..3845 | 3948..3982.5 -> 3.0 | 36.5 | 37.2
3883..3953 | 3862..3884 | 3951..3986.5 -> -0.9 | 36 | 36.8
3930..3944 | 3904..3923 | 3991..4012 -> -4.0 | 30.8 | 29.6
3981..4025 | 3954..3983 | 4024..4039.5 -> 5.7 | 36.8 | 38.2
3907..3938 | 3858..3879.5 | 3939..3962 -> 2.2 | 33.3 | 37.2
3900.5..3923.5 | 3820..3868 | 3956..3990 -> 1.9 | 33.1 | 36.1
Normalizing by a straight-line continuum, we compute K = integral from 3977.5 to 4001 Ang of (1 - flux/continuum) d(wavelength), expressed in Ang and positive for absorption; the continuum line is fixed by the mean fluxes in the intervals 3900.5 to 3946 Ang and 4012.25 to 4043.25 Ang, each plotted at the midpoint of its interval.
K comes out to 3.7 Ang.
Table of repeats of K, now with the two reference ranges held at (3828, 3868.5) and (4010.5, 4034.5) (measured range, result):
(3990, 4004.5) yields 4.0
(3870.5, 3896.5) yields -4.1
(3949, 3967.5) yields 0.2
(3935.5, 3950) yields -1.6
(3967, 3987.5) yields -0.5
